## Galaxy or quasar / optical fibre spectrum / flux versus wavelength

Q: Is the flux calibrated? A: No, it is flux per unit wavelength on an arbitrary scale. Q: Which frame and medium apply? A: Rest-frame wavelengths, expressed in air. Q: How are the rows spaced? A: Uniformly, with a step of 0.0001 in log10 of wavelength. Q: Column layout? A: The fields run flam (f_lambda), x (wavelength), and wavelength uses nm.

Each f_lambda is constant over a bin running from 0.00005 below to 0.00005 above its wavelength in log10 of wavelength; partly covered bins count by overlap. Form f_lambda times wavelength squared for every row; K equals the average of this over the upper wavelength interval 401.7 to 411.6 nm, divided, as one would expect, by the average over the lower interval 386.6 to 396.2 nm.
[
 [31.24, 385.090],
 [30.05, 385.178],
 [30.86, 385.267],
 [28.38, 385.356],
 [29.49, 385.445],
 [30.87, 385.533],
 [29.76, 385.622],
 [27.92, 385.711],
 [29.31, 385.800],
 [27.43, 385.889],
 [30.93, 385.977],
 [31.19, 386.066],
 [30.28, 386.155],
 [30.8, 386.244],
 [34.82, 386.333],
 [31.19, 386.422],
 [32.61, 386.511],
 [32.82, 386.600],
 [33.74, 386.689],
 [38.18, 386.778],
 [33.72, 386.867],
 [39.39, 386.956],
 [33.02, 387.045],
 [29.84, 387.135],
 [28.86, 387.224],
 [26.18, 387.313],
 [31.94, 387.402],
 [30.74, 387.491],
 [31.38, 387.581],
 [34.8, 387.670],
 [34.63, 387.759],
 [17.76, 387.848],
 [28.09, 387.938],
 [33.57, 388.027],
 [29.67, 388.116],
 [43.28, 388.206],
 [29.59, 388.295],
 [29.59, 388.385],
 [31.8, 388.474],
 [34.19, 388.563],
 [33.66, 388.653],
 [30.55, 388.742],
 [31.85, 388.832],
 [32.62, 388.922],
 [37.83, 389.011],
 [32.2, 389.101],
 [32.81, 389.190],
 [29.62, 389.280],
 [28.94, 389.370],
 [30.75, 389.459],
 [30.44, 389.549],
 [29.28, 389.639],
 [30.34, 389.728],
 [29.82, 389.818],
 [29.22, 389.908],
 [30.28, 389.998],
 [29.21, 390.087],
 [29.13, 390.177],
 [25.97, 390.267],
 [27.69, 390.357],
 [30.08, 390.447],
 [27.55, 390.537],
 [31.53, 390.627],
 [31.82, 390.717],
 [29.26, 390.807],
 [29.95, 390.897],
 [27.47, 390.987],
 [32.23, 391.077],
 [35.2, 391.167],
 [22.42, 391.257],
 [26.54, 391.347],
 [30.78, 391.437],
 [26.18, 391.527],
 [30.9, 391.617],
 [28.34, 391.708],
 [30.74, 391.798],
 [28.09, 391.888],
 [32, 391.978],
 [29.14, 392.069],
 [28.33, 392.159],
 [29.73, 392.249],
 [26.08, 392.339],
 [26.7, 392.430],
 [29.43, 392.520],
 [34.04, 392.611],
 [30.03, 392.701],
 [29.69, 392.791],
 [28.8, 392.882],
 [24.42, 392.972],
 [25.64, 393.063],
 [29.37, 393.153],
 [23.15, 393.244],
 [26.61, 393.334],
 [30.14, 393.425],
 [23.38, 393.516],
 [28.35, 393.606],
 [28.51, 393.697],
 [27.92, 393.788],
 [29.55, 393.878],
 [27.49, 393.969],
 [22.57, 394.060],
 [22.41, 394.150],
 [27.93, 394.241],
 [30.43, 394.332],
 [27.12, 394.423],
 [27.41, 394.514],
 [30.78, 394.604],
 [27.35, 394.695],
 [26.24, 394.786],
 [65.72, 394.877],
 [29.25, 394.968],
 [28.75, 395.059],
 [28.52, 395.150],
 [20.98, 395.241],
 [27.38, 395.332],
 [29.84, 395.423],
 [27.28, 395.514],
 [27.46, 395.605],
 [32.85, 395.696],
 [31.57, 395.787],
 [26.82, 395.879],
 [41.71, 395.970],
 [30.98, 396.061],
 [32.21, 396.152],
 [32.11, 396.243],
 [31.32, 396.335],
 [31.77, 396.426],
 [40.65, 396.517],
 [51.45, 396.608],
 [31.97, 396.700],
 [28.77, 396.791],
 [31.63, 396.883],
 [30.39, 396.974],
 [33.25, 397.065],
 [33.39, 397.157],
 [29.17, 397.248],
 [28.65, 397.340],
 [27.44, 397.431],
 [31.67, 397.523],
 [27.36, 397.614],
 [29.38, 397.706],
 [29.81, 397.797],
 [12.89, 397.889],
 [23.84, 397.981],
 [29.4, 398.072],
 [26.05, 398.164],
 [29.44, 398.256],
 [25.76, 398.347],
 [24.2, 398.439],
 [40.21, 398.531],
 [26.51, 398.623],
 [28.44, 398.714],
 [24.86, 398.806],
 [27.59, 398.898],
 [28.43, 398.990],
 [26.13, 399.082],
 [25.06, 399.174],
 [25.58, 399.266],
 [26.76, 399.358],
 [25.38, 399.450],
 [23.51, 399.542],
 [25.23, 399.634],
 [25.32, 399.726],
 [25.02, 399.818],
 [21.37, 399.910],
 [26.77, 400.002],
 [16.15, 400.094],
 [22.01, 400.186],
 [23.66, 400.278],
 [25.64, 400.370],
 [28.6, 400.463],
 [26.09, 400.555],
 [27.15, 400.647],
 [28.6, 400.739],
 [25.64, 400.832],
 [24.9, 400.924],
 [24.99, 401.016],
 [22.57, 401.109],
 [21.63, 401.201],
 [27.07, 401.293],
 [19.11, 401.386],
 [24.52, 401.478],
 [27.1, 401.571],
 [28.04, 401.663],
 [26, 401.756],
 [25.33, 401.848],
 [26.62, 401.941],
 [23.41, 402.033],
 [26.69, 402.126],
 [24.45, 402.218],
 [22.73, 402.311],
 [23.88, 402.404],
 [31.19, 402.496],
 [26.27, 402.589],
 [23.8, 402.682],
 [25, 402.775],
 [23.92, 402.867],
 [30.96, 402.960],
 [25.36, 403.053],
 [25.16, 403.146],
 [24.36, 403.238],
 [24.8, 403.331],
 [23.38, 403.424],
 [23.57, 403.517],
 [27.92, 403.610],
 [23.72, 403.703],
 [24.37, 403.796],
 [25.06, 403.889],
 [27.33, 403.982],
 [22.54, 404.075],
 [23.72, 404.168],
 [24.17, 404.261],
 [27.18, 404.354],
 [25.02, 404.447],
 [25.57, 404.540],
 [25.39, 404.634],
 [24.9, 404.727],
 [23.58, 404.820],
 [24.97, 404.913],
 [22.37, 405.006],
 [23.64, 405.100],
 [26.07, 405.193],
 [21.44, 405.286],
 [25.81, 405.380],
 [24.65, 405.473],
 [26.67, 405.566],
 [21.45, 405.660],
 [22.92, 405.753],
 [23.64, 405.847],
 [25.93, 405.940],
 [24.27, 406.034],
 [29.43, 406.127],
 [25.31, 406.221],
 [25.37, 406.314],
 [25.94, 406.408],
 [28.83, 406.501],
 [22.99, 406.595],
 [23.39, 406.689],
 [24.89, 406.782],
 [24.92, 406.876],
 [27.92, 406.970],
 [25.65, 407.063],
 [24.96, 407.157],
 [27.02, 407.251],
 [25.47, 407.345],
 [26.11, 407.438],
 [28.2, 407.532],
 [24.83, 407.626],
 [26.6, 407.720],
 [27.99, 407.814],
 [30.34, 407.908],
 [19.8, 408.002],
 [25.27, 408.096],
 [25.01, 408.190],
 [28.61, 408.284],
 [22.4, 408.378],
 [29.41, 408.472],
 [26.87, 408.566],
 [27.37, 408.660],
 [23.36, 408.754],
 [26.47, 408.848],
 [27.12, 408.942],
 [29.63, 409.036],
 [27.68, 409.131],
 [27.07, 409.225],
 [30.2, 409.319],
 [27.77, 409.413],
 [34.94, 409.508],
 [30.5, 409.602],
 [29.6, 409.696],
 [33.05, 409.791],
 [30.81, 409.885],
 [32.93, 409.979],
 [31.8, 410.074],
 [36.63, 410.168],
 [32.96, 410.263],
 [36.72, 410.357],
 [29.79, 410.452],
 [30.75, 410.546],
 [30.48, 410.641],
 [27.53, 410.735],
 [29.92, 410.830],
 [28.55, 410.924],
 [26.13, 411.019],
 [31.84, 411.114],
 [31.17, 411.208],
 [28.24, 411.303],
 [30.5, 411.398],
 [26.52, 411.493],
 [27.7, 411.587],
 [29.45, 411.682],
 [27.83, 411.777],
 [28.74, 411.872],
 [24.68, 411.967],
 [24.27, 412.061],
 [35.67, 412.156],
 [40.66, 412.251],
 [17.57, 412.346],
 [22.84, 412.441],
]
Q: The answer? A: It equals 0.96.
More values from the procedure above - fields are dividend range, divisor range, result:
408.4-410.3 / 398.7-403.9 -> 1.23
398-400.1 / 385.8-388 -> 0.89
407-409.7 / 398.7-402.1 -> 1.12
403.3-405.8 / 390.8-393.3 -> 0.91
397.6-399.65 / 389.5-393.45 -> 0.95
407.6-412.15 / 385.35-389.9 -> 1.02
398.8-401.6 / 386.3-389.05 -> 0.82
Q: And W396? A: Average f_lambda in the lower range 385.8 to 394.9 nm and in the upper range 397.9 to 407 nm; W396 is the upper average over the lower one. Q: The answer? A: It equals 0.8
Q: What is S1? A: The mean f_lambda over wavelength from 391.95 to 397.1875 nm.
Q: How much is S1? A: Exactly 30.1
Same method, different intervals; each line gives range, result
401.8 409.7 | 25.8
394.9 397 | 31.9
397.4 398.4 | 26.6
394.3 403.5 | 27.8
